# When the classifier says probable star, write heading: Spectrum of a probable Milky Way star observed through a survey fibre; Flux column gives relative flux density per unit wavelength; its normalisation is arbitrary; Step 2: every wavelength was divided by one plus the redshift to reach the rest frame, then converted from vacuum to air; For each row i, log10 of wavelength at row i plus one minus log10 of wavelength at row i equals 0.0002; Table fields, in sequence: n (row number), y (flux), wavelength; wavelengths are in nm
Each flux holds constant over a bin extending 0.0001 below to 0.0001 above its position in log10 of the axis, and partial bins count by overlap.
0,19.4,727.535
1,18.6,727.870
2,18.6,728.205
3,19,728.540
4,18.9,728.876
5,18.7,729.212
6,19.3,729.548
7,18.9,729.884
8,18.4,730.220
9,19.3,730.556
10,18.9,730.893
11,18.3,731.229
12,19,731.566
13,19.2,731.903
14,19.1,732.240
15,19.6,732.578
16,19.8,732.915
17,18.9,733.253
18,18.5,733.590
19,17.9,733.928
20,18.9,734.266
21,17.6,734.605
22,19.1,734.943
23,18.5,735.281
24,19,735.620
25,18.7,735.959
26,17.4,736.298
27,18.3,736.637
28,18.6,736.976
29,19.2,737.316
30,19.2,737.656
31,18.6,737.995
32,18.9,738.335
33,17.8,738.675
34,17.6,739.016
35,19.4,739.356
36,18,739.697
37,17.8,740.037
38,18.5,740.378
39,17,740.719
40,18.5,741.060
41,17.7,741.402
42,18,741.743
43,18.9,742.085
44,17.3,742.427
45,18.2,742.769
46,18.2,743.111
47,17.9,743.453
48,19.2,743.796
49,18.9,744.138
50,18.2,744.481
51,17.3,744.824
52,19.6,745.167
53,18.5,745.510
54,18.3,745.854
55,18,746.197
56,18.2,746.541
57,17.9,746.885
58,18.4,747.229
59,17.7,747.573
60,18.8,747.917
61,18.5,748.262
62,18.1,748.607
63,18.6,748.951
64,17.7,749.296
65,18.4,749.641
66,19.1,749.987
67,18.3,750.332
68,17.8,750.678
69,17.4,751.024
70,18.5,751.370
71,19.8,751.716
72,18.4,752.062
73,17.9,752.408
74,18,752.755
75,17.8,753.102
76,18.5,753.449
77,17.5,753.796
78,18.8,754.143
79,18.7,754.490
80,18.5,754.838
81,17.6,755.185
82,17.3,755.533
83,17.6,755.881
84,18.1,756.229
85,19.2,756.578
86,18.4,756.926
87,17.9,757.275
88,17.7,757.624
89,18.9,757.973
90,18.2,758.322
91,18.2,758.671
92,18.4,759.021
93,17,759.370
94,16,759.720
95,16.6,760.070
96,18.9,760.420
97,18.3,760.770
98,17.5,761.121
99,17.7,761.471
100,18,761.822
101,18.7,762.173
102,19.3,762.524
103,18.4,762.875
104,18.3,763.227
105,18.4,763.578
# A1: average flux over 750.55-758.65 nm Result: 18.2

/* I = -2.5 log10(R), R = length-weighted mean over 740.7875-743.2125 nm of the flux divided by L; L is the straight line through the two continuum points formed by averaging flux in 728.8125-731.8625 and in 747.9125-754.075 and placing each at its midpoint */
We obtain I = 0.028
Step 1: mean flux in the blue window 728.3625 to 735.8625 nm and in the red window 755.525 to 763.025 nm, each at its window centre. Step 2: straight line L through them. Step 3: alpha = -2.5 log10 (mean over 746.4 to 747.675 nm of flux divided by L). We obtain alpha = 0.02 mag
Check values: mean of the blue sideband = 18.9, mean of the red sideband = 18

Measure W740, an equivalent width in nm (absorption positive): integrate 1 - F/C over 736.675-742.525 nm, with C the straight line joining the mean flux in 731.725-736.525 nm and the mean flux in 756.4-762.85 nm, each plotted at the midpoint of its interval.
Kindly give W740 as 0.087 nm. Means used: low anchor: 18.7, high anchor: 18.1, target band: 18.3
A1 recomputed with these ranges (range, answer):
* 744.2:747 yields 18.3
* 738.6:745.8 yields 18.2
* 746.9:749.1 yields 18.3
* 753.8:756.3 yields 18.1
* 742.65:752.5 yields 18.3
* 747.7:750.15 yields 18.4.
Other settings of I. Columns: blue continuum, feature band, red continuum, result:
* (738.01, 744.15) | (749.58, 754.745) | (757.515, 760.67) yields -0.023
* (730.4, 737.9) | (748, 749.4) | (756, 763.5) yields 0.005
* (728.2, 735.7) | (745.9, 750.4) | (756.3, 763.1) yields 0.006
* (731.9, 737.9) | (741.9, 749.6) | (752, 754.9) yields 0.008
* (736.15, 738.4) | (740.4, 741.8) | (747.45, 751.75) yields 0.039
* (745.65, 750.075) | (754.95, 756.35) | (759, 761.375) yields 0.006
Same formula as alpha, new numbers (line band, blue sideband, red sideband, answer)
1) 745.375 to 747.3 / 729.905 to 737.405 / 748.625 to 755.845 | 0.011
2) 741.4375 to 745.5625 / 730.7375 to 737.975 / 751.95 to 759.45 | 0.009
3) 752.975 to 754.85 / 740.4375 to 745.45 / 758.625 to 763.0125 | -0.016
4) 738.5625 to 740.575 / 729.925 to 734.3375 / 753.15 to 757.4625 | 0.029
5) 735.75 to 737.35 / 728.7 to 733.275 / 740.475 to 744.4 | 0.013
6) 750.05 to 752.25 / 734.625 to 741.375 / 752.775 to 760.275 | -0.019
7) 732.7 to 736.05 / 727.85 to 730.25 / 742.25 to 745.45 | -0.003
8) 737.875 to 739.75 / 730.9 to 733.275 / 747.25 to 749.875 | 0.023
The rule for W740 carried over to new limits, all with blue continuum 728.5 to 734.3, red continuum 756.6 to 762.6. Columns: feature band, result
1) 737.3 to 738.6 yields -0.01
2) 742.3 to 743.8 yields 0.04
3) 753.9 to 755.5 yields -0.01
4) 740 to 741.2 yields 0.04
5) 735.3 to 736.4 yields 0.02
